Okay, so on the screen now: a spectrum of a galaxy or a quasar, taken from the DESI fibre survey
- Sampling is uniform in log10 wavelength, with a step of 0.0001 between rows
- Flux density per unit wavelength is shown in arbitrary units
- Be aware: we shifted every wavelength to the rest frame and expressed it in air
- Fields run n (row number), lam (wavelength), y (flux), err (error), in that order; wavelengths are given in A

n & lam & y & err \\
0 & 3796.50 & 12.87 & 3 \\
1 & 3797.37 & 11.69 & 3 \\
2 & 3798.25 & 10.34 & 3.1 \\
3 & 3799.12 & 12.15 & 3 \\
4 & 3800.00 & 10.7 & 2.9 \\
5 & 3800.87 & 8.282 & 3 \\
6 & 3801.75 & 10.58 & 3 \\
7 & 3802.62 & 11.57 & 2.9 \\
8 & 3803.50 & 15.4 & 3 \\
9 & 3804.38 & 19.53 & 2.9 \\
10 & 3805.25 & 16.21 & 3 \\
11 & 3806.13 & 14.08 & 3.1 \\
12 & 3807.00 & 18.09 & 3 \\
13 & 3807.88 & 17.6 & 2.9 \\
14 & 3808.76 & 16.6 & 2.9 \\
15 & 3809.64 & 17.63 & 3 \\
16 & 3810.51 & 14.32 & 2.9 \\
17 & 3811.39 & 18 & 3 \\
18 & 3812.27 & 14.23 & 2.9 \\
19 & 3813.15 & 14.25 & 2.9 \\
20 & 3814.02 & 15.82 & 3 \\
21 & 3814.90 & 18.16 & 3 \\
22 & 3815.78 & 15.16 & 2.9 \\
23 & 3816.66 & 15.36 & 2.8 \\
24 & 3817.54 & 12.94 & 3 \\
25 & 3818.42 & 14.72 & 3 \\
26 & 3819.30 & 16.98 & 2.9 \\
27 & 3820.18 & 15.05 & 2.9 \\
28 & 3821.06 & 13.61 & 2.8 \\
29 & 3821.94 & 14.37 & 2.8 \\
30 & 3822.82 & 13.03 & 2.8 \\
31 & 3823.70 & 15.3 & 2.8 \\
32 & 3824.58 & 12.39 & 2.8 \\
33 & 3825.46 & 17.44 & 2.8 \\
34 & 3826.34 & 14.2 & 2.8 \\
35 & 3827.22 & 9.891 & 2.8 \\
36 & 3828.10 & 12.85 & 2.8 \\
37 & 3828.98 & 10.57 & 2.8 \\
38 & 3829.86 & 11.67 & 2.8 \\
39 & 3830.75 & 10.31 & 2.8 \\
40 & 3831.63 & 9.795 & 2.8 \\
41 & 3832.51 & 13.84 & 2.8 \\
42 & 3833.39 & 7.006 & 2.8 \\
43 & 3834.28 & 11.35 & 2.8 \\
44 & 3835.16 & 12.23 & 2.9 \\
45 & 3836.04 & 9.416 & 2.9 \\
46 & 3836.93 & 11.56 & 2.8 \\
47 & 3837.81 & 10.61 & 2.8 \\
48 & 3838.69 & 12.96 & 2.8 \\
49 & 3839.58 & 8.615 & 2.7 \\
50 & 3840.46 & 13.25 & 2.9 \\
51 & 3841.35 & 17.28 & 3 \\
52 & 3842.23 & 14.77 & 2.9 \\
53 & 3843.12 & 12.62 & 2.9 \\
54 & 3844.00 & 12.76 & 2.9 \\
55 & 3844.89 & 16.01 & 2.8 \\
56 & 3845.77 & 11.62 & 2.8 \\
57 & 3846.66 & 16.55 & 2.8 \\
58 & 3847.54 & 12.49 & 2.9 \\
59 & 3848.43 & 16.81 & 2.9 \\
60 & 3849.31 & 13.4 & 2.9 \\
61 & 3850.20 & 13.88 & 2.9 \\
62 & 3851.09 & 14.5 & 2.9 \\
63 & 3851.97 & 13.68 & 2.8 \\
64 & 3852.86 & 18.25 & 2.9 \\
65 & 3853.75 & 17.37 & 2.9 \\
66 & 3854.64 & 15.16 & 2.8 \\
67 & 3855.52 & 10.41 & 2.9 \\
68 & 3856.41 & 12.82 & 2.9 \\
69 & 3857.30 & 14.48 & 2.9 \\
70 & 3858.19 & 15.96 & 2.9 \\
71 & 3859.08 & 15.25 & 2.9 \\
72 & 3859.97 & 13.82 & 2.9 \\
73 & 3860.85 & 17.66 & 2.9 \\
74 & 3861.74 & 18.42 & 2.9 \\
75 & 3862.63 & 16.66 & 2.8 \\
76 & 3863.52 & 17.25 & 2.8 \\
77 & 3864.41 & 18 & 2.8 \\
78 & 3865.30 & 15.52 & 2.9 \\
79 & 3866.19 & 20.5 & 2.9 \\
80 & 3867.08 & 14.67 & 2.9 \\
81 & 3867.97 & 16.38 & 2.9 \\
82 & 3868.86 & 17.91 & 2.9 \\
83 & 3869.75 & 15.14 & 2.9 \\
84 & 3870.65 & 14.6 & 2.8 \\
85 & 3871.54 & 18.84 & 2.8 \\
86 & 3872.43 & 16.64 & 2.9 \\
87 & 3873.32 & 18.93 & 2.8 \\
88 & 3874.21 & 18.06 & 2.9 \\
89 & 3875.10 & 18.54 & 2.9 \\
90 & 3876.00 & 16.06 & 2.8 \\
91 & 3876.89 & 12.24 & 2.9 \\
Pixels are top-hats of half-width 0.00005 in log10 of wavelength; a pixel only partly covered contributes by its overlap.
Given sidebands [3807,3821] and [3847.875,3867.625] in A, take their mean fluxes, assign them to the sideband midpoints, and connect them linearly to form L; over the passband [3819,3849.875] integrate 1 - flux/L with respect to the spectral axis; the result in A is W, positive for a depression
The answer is 5.5 A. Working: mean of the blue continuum 15.8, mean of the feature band 12.9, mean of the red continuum 15.6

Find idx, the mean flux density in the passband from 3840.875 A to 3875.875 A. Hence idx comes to 15.7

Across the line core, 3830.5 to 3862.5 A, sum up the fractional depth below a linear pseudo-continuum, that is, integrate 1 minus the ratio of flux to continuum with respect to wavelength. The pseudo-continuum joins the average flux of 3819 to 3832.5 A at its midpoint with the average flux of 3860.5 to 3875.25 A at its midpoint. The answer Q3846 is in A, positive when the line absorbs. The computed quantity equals 3.5 A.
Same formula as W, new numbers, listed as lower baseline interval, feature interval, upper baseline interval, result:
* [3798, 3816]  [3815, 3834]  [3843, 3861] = 1.85 A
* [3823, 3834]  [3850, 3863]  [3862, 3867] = 0.79 A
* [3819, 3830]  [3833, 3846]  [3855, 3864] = 2.00 A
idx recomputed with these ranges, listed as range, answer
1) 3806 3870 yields 14.4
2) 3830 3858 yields 13.1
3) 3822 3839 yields 12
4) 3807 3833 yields 14.4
